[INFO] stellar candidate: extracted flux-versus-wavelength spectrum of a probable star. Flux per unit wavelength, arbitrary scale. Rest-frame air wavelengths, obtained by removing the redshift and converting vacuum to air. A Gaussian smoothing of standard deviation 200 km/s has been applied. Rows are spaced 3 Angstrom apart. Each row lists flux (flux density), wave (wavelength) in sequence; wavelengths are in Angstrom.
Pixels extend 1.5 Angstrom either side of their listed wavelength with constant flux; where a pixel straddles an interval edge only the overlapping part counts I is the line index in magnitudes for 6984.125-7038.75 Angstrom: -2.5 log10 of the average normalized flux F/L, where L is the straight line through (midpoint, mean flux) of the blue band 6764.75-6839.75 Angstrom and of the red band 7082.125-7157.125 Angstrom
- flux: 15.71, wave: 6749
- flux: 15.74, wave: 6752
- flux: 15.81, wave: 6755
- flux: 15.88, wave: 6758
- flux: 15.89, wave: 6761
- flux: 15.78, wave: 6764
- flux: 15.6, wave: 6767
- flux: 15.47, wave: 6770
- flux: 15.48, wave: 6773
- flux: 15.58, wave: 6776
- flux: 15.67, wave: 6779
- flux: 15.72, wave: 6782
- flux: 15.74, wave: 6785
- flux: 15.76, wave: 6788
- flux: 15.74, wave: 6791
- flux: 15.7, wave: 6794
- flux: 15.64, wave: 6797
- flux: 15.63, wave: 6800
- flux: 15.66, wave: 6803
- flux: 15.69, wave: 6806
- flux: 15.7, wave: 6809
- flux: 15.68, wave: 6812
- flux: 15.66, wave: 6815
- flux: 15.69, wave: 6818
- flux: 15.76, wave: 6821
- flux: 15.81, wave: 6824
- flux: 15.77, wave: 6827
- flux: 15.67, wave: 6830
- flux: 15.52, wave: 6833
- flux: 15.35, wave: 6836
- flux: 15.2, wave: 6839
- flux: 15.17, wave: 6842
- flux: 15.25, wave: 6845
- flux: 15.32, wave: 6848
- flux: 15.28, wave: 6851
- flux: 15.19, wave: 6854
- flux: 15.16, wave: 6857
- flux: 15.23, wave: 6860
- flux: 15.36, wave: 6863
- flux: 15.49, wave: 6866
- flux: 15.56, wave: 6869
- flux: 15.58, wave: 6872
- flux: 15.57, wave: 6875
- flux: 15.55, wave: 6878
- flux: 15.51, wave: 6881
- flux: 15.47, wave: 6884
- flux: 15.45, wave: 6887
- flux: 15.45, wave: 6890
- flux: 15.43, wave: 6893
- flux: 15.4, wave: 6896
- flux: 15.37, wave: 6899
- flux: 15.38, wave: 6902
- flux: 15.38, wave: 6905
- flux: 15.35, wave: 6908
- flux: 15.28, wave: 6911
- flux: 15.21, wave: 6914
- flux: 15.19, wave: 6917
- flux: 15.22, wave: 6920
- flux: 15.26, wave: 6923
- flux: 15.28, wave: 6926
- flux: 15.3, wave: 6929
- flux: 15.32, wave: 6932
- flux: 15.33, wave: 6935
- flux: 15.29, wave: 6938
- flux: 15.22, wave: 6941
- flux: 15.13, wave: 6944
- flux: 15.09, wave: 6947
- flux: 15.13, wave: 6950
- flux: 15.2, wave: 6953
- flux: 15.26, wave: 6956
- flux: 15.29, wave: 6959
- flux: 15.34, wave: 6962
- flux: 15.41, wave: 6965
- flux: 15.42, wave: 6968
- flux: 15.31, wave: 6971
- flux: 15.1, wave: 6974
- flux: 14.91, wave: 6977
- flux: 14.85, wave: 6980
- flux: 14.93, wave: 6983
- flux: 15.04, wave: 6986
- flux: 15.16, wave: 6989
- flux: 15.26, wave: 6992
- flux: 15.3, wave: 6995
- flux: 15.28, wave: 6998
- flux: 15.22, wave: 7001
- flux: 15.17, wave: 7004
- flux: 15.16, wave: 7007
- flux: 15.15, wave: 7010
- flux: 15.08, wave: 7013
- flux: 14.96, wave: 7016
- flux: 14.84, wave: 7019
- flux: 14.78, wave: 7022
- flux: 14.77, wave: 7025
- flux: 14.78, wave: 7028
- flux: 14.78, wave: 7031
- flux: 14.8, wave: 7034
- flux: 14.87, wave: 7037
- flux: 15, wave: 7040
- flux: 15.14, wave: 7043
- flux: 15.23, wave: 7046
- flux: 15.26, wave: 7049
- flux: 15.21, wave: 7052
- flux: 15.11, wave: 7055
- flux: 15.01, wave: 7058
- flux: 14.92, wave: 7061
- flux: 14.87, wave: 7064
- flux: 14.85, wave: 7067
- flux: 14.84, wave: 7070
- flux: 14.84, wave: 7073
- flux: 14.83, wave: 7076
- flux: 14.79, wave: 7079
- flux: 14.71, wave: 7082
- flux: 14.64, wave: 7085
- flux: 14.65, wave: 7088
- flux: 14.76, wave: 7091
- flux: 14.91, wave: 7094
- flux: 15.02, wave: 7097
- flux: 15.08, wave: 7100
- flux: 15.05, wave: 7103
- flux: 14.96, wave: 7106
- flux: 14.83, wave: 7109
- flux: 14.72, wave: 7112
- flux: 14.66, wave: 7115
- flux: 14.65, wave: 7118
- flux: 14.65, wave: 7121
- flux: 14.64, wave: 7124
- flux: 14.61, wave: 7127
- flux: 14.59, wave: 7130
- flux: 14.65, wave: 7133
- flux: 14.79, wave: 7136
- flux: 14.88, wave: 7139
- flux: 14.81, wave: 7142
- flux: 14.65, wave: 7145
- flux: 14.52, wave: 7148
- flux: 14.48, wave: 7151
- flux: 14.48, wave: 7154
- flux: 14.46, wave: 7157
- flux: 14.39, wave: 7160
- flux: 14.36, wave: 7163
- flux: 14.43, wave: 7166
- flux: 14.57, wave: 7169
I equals 0.001 mag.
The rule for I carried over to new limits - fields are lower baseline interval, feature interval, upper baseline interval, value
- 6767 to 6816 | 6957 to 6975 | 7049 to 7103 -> -0.01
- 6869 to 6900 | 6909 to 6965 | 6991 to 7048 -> 0.00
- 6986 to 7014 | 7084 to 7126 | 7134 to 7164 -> 0.00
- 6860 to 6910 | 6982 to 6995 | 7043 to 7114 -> 0.00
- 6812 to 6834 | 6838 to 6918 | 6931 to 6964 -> 0.01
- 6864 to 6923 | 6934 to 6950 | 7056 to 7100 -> 0.00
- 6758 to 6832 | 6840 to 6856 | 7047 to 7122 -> 0.02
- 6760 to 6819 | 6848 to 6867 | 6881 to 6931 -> 0.01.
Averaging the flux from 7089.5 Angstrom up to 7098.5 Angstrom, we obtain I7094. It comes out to 14.9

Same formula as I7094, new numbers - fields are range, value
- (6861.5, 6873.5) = 15.5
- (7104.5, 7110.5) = 14.9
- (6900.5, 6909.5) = 15.4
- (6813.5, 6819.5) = 15.7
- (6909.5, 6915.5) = 15.2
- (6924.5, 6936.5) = 15.3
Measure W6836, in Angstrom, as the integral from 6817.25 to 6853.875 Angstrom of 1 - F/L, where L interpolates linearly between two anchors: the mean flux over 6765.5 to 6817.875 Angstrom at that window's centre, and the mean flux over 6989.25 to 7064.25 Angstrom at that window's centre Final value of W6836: 0.2 Angstrom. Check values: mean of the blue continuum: 15.7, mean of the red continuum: 15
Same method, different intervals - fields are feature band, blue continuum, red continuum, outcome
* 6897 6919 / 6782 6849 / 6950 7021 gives 0.1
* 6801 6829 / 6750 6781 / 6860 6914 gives -0.2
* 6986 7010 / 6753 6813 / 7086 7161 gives -0.2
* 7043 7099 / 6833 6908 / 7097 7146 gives -0.1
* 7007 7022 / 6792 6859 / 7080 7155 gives 0.0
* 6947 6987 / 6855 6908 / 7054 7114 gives 0.1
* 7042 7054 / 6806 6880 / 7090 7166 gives -0.2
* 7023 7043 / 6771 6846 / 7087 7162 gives 0.2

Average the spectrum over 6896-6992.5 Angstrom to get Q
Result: 15.2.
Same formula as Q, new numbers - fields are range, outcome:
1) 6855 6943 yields 15.4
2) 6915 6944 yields 15.3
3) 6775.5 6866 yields 15.5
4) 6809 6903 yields 15.5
